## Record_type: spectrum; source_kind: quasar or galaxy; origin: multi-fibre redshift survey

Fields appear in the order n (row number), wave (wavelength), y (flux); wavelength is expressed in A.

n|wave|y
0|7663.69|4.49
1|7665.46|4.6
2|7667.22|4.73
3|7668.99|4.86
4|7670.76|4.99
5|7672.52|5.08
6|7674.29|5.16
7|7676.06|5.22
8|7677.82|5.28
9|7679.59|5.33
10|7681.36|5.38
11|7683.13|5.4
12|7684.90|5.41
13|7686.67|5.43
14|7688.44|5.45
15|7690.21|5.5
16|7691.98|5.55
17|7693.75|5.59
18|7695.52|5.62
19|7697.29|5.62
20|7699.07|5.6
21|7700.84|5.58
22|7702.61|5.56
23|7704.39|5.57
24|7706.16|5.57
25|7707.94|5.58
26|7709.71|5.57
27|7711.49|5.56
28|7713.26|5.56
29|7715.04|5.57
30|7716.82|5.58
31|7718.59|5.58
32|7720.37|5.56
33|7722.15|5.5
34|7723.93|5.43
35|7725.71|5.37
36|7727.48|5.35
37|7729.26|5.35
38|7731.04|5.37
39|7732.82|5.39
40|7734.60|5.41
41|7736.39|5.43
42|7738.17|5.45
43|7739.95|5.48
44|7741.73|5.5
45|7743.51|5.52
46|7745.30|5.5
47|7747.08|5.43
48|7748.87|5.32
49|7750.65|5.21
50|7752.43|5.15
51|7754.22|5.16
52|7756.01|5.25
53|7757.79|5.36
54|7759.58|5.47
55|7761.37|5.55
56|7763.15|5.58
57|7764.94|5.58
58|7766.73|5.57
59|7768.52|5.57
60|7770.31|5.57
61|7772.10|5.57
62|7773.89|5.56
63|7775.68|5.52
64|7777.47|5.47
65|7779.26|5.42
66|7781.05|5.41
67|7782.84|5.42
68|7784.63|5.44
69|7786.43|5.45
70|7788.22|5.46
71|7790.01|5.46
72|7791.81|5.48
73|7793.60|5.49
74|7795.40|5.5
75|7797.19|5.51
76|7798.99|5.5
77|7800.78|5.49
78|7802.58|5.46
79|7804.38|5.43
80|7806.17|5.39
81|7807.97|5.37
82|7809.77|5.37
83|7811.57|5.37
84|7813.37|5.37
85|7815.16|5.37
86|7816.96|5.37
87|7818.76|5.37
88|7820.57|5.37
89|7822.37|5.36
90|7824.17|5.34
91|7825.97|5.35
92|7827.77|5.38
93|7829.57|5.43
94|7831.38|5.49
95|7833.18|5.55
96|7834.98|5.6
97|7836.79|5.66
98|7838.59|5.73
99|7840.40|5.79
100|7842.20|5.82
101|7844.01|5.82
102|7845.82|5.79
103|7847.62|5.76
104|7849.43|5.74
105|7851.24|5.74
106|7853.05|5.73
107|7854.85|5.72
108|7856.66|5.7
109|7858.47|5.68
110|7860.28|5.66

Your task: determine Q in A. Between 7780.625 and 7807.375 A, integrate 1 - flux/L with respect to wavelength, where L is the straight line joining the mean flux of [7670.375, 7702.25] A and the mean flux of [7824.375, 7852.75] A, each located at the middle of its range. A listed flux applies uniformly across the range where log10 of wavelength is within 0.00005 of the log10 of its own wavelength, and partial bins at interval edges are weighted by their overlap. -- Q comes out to 0.5 A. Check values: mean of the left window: 5.41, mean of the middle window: 5.46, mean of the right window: 5.64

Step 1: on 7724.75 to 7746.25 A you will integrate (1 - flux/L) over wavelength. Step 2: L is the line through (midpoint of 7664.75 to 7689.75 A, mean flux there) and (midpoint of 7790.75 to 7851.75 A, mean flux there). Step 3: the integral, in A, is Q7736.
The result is -0.5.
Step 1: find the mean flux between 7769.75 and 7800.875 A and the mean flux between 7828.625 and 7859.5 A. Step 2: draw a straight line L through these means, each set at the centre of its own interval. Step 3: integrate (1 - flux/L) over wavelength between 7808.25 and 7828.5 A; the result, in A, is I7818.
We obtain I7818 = 0.8 A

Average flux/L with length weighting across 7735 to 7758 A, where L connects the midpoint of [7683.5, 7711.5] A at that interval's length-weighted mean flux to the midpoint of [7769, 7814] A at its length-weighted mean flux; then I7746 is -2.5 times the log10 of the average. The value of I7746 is 0.027 mag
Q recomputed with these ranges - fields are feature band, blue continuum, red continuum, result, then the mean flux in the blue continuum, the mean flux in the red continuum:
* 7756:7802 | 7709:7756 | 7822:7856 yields 0.2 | 5.43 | 5.63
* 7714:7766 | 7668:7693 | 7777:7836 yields -0.7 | 5.29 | 5.43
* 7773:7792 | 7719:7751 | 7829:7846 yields 0.3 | 5.43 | 5.66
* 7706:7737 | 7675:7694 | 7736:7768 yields -0.4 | 5.41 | 5.42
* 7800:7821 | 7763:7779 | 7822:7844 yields 0.6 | 5.55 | 5.56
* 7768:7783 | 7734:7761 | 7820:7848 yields -0.2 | 5.38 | 5.58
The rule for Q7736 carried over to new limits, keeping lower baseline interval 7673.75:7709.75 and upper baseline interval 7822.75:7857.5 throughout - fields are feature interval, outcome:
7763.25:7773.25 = 0.0 A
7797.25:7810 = 0.4 A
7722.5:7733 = 0.3 A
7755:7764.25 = 0.2 A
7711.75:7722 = -0.1 A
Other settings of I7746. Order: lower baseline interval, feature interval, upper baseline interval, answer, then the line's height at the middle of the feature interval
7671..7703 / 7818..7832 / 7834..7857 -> 0.06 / 5.7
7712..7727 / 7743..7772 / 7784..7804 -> 0.01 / 5.5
